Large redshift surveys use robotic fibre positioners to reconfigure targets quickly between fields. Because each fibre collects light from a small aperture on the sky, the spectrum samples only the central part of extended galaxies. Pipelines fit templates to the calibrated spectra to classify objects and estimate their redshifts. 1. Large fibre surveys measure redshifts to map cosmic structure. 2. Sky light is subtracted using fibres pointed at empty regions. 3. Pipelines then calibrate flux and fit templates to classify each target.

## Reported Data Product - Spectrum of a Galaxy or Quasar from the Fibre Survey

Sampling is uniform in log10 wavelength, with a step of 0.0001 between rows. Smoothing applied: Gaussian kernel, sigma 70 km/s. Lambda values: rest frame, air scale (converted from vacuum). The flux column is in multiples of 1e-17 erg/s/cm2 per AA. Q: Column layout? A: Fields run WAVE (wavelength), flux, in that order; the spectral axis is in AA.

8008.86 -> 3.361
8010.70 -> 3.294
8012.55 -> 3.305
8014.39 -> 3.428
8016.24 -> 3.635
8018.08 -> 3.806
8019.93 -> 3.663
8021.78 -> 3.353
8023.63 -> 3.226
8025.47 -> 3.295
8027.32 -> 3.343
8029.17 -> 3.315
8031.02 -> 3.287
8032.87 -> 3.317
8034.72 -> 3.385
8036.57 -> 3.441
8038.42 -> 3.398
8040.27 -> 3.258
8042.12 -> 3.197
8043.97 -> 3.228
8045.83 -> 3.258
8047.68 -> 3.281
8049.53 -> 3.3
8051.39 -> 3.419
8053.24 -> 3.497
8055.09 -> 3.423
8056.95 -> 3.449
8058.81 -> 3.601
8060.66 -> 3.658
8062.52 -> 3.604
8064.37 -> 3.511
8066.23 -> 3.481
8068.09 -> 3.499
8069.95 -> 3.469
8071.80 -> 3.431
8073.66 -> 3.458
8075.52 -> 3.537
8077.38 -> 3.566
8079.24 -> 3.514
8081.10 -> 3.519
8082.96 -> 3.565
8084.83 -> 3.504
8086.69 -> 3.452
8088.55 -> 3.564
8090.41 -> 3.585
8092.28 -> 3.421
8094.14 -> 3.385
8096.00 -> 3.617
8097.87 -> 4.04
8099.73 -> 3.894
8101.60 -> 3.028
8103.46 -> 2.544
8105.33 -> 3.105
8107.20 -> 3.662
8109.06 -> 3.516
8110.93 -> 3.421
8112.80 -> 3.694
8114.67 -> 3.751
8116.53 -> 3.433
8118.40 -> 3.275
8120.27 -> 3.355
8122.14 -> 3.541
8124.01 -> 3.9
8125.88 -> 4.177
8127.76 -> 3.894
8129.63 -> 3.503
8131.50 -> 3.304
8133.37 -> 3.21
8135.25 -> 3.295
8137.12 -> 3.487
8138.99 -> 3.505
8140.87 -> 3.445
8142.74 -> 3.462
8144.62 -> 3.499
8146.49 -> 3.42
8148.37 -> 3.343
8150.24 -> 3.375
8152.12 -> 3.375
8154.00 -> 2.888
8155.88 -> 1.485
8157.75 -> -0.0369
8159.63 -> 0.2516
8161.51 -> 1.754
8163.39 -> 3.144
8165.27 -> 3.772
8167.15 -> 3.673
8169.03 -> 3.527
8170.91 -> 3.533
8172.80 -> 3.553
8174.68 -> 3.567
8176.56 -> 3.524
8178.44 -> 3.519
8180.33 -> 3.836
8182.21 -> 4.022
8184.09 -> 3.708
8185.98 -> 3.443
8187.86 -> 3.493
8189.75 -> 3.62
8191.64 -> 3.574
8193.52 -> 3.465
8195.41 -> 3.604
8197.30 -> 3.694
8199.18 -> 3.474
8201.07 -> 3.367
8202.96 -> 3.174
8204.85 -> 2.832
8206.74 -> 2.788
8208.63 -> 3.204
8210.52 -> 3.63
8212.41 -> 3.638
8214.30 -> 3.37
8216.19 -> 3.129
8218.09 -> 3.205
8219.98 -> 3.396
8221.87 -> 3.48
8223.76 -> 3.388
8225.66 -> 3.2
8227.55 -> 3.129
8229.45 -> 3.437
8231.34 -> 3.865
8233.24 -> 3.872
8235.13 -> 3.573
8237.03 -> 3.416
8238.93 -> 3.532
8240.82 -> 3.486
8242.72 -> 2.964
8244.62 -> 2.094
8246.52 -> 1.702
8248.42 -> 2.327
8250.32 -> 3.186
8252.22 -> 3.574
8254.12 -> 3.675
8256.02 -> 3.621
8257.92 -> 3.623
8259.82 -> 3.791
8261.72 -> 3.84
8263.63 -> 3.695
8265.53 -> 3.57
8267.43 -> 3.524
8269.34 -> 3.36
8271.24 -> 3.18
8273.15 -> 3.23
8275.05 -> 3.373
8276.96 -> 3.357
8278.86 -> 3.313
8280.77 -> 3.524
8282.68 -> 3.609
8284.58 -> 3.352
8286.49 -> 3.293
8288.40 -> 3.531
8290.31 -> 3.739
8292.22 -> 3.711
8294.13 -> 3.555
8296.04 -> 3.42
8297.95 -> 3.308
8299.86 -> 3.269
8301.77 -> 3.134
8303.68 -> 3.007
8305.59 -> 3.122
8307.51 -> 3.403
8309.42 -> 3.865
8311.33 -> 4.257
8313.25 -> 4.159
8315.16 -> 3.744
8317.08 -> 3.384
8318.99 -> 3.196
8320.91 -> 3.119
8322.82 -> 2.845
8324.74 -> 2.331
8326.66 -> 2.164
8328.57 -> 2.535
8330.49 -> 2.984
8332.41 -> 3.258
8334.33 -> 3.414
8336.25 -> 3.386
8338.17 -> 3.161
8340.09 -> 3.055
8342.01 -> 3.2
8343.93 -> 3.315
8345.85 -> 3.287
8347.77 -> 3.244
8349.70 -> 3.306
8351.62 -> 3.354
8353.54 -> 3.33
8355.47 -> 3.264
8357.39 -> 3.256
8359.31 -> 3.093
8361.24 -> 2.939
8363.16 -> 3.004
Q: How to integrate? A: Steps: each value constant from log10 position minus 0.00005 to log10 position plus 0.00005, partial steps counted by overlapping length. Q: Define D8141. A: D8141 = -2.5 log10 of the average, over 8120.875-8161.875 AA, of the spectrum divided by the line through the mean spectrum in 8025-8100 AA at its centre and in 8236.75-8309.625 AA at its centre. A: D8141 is 0.13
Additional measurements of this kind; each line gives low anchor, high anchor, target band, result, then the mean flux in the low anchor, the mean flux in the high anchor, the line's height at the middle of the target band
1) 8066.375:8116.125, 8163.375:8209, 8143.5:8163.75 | 0.41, 3.49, 3.49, 3.49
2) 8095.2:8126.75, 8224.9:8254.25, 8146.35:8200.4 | 0.06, 3.53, 3.18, 3.36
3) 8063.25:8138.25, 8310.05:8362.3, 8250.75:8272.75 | -0.08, 3.5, 3.21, 3.3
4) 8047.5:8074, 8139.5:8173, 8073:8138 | -0.11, 3.48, 2.85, 3.18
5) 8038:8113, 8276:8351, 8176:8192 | -0.08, 3.45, 3.3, 3.38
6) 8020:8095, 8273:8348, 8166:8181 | -0.07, 3.43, 3.31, 3.37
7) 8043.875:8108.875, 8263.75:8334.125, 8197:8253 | 0.05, 3.46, 3.33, 3.37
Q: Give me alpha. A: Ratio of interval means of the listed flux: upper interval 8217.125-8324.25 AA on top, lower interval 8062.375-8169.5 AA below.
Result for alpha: 1.02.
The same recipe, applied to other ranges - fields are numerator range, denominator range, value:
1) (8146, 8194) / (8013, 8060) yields 0.91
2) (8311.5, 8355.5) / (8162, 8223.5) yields 0.92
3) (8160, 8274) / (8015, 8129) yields 0.97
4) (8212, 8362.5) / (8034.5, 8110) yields 0.96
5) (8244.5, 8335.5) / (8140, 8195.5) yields 1.05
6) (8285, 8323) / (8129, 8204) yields 1.08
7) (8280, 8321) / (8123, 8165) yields 1.17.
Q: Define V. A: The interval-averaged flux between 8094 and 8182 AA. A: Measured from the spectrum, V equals 3.27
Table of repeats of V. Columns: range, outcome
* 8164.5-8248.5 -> 3.38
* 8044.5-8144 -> 3.49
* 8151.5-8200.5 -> 3.13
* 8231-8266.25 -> 3.33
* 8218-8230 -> 3.32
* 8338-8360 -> 3.24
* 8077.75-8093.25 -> 3.52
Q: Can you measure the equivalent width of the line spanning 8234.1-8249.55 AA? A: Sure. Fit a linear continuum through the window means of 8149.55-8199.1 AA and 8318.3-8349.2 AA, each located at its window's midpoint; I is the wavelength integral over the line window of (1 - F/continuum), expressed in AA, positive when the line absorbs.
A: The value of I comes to 1.0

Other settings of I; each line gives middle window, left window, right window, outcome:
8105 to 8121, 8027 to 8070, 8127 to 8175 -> -1.6 AA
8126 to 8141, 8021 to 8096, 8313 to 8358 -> -0.6 AA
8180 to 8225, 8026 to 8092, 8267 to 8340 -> -0.9 AA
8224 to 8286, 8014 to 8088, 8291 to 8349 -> -0.7 AA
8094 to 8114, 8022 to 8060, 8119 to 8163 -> -2.0 AA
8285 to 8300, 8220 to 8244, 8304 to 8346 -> -0.8 AA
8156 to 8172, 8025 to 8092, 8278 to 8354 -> 4.6 AA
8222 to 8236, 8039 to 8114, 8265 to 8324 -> -0.2 AA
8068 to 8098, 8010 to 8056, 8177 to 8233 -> -1.1 AA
